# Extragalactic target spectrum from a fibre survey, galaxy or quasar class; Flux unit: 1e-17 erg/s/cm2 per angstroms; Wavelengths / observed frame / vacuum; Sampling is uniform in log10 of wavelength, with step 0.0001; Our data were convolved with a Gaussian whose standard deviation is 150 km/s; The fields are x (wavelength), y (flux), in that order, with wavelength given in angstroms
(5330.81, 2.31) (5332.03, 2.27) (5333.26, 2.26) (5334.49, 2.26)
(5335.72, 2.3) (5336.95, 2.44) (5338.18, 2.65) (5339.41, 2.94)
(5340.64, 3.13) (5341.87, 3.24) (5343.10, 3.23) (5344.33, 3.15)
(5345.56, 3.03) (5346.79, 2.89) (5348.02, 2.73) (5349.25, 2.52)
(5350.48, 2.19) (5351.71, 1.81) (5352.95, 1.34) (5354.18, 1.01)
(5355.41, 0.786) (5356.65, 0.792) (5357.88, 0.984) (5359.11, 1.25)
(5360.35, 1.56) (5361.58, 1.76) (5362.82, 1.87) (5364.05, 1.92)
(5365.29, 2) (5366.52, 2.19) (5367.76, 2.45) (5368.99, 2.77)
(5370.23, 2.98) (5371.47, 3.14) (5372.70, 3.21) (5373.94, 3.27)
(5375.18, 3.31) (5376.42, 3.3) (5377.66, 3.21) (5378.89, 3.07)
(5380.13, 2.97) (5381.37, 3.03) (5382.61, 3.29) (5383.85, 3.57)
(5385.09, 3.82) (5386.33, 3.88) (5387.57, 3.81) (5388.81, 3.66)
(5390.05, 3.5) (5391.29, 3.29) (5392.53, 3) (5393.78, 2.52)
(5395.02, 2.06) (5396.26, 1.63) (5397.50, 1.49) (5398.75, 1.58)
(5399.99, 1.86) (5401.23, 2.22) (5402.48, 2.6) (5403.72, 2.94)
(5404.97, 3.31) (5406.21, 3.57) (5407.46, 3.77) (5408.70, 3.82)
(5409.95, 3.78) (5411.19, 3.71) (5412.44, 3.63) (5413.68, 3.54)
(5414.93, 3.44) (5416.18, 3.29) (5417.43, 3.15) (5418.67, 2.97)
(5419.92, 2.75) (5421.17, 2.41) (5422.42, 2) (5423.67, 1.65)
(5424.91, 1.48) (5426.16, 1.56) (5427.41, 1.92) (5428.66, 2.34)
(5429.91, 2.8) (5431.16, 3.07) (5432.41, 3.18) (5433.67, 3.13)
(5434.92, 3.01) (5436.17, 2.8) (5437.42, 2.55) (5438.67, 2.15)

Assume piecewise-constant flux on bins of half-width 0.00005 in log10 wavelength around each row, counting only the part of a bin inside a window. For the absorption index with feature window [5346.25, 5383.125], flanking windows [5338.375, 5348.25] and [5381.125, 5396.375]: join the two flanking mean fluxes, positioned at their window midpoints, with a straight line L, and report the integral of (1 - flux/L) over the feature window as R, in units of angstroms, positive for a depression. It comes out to 9.6 angstroms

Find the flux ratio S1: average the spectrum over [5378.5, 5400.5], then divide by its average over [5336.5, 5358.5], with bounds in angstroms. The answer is 1.3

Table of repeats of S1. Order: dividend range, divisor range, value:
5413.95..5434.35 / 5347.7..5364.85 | 1.62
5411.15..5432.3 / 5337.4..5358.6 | 1.18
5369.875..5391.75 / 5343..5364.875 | 1.76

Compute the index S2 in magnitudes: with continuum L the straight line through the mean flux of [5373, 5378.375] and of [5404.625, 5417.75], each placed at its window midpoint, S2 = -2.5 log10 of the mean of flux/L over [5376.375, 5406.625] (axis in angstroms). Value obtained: 0.163 mag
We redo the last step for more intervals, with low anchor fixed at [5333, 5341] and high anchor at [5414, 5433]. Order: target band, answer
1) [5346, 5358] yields 0.41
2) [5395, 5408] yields 0.04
